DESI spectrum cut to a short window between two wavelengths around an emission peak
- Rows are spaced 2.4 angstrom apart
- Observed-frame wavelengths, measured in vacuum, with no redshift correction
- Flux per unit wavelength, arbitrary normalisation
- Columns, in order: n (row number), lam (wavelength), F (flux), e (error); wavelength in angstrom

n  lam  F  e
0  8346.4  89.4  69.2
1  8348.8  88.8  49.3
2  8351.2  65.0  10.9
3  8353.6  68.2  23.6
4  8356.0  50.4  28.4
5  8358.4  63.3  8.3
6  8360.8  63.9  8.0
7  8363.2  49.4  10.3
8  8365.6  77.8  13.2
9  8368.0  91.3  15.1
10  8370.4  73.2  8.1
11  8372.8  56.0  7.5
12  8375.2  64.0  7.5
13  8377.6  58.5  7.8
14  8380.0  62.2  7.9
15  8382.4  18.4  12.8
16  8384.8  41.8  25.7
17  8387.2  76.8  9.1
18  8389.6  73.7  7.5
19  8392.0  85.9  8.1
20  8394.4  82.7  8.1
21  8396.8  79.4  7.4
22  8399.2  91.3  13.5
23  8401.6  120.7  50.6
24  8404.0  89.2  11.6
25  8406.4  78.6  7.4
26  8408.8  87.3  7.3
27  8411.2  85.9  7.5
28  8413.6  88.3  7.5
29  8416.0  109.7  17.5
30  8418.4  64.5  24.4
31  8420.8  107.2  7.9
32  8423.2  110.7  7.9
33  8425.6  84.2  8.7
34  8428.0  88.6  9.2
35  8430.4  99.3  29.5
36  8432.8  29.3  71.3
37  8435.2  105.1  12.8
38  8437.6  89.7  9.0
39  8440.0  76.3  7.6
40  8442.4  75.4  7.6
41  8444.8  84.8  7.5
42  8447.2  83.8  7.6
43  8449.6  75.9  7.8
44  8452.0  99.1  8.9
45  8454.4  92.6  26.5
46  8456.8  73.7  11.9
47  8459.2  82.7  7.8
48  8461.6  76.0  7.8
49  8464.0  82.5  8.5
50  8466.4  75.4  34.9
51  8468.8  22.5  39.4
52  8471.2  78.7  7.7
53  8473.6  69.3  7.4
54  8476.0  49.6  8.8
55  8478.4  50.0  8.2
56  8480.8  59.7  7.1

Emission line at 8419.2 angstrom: Mg II 2798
